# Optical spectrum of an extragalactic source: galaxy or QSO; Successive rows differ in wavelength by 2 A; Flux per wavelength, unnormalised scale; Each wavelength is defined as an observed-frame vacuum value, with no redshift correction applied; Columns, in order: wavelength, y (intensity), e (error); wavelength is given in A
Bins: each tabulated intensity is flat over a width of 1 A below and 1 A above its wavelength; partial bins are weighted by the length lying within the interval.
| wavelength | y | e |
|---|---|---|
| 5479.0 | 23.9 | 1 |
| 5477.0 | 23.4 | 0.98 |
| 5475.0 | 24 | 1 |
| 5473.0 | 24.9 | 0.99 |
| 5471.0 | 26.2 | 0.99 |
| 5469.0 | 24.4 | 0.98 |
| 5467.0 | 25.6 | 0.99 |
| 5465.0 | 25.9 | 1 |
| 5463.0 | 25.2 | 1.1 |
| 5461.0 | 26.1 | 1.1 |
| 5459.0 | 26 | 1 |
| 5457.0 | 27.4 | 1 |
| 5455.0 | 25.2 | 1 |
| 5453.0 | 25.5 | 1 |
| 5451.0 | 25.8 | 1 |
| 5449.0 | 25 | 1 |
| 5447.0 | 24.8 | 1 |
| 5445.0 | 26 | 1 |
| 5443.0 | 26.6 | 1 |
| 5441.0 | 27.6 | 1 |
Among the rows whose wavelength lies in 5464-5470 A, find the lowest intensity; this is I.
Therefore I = 24.4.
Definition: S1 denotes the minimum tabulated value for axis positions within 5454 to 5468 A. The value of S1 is 25.2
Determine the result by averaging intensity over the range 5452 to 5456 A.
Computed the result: 25.4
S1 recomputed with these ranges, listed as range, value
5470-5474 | 24.9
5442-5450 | 24.8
